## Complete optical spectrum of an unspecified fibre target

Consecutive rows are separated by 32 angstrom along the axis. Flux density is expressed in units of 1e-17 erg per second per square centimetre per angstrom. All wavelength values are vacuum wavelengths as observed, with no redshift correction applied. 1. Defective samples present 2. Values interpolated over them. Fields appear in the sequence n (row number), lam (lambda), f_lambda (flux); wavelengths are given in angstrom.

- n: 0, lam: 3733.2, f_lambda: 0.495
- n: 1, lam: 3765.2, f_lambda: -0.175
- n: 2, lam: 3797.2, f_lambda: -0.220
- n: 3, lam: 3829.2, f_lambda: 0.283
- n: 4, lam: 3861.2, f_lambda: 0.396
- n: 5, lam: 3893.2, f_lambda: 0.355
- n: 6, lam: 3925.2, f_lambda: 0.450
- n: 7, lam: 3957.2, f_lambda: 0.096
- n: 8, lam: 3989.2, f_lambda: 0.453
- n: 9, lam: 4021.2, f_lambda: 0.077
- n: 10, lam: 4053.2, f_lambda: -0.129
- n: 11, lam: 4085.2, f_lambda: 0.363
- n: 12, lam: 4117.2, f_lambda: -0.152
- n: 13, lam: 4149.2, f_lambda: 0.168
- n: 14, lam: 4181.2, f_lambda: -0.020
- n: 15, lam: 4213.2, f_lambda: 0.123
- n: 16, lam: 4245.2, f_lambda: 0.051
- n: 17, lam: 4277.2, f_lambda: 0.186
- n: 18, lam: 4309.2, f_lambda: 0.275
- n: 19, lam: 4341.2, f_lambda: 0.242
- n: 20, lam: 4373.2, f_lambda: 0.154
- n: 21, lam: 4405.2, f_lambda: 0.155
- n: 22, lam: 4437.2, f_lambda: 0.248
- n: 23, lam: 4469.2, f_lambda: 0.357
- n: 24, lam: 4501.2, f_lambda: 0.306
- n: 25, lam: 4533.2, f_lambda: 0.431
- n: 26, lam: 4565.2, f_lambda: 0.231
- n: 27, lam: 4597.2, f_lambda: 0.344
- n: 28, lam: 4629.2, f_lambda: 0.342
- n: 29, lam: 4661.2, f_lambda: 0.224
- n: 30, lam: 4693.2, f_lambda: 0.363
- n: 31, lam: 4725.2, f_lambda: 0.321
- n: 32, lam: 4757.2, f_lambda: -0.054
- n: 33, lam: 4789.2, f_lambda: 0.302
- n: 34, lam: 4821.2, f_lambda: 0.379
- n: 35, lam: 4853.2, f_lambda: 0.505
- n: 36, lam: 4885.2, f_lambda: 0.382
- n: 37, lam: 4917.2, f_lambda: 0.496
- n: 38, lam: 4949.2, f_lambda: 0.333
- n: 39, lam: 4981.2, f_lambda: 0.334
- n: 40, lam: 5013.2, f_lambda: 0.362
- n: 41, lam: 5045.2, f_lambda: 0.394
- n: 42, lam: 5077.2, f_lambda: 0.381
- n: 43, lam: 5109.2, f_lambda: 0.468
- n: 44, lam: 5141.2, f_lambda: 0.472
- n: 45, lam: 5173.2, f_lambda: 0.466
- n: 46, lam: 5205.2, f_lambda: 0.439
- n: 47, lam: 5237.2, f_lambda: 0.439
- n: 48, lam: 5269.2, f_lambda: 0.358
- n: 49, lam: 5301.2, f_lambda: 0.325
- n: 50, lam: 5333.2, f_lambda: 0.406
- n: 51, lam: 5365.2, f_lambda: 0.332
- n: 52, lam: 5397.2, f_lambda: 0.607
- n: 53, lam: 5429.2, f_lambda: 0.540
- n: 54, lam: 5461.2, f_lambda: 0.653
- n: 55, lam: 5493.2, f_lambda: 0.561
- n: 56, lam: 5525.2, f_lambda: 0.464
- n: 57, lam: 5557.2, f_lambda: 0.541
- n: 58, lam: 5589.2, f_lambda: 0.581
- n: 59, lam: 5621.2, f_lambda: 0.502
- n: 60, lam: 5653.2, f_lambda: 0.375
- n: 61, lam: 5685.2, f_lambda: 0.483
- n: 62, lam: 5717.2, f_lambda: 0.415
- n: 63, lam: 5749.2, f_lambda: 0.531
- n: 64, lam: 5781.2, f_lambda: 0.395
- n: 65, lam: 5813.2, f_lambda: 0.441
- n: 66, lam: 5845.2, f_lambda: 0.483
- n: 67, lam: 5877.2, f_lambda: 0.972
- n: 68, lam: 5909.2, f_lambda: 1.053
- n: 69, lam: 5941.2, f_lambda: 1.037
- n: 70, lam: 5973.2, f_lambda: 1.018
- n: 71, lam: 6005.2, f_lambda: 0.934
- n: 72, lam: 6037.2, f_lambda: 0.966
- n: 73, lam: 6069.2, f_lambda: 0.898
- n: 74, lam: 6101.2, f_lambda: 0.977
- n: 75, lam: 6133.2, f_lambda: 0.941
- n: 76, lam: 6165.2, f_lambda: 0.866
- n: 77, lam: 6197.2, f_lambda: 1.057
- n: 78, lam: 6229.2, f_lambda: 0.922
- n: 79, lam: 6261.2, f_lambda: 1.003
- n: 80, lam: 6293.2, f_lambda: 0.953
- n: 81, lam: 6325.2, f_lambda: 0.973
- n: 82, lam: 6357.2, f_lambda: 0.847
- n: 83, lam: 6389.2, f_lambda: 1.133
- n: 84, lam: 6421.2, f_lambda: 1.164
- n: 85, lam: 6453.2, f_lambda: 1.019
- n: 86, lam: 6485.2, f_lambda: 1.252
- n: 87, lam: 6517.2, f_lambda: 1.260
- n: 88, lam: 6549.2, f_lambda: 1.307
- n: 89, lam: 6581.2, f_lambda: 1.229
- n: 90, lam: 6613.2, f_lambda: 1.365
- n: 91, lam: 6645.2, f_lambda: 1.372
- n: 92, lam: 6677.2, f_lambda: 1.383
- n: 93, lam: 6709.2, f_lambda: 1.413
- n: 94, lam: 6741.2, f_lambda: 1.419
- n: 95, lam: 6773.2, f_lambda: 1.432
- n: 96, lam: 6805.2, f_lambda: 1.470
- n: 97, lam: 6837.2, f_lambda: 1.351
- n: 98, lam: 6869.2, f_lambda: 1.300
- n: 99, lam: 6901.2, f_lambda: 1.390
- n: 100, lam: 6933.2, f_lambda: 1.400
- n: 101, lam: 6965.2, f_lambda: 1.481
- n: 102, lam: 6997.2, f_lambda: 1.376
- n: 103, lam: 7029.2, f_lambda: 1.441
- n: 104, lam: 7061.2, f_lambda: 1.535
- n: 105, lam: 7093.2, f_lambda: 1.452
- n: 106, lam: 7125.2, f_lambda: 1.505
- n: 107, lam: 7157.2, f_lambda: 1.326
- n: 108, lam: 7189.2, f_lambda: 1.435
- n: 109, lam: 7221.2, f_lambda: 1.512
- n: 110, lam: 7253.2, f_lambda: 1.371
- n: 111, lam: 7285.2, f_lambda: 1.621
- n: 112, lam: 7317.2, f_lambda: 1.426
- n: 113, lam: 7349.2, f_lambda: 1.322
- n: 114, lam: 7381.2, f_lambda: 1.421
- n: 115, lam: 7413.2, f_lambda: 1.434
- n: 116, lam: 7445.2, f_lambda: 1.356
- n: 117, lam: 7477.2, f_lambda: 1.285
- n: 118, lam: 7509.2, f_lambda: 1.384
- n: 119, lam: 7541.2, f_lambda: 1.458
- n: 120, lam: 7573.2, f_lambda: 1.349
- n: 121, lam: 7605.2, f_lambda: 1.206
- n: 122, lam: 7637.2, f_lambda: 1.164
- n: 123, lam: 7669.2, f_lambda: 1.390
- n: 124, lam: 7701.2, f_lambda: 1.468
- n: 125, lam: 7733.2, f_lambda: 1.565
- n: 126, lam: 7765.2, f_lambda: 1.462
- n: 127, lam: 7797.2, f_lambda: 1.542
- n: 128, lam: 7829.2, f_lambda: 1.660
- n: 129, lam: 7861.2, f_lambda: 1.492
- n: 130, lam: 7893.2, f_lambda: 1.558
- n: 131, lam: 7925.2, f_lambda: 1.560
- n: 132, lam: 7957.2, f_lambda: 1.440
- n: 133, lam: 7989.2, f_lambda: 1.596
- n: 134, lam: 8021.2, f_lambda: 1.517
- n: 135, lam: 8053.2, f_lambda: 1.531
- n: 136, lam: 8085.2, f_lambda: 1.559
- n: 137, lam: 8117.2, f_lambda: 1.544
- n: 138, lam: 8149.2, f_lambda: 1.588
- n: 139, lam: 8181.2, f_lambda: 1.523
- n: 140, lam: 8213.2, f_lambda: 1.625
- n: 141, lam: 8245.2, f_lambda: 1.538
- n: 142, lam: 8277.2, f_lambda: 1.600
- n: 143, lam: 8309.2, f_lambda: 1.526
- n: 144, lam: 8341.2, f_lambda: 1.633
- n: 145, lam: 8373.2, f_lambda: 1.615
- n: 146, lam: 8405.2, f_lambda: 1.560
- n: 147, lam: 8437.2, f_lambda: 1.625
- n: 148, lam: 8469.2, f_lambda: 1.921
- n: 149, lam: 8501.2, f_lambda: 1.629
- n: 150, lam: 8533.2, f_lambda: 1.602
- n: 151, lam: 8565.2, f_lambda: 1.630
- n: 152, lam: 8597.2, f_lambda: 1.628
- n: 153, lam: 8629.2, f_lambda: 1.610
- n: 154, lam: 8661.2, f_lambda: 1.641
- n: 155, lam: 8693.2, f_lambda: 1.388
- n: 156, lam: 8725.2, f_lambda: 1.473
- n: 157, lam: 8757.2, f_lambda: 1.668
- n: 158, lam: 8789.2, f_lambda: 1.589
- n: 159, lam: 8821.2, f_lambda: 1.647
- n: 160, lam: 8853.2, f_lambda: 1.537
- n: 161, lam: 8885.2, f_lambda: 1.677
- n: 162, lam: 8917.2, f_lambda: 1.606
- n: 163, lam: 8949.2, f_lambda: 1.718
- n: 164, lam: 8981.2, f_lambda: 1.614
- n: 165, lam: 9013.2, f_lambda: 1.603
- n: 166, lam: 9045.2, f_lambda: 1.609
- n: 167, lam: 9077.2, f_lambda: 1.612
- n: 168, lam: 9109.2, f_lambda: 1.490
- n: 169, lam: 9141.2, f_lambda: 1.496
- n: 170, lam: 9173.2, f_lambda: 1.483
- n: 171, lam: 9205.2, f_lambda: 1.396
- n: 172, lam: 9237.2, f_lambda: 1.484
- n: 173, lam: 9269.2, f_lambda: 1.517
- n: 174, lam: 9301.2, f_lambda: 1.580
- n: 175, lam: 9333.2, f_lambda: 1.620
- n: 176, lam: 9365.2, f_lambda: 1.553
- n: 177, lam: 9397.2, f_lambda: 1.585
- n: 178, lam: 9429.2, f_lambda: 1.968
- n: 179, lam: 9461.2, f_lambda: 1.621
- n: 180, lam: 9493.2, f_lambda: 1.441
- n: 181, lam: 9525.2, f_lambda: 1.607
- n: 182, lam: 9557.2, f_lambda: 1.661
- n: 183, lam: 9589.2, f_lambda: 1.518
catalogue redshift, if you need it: 0.474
